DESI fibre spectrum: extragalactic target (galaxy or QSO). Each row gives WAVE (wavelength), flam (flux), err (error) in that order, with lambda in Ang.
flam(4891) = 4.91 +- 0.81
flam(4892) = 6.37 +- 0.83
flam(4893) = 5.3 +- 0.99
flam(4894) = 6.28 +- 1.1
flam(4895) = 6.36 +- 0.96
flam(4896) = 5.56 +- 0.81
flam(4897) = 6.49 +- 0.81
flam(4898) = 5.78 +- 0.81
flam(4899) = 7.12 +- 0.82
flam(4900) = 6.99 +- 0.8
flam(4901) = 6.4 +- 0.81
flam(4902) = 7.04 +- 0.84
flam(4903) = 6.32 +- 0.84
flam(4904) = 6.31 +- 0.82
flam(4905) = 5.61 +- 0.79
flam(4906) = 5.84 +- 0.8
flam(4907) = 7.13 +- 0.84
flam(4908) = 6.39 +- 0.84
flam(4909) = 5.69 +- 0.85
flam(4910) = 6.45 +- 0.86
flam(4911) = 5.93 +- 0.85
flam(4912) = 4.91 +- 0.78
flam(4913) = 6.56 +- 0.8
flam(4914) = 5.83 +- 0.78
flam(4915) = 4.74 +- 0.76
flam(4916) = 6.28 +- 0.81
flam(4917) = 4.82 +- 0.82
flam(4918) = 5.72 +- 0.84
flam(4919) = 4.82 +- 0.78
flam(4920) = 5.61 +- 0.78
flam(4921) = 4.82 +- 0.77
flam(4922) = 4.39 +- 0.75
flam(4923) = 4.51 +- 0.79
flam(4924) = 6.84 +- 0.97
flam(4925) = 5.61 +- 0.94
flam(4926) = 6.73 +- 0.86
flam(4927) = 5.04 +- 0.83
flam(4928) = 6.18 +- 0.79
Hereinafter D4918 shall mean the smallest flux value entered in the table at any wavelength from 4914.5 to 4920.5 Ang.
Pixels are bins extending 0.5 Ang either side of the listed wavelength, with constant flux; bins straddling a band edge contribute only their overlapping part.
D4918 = 4.74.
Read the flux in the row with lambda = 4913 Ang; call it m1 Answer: 6.56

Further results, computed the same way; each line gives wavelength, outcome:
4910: 6.45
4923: 4.51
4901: 6.4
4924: 6.84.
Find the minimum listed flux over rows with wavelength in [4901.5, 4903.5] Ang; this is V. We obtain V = 6.32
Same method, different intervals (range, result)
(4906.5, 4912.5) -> 4.91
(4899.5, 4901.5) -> 6.4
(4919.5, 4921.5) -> 4.82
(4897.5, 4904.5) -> 5.78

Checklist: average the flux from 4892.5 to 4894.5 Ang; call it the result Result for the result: 5.79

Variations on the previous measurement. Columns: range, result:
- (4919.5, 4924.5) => 5.23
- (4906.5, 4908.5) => 6.76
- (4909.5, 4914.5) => 5.94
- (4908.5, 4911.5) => 6.02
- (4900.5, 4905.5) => 6.34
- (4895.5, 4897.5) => 6.03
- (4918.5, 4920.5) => 5.21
